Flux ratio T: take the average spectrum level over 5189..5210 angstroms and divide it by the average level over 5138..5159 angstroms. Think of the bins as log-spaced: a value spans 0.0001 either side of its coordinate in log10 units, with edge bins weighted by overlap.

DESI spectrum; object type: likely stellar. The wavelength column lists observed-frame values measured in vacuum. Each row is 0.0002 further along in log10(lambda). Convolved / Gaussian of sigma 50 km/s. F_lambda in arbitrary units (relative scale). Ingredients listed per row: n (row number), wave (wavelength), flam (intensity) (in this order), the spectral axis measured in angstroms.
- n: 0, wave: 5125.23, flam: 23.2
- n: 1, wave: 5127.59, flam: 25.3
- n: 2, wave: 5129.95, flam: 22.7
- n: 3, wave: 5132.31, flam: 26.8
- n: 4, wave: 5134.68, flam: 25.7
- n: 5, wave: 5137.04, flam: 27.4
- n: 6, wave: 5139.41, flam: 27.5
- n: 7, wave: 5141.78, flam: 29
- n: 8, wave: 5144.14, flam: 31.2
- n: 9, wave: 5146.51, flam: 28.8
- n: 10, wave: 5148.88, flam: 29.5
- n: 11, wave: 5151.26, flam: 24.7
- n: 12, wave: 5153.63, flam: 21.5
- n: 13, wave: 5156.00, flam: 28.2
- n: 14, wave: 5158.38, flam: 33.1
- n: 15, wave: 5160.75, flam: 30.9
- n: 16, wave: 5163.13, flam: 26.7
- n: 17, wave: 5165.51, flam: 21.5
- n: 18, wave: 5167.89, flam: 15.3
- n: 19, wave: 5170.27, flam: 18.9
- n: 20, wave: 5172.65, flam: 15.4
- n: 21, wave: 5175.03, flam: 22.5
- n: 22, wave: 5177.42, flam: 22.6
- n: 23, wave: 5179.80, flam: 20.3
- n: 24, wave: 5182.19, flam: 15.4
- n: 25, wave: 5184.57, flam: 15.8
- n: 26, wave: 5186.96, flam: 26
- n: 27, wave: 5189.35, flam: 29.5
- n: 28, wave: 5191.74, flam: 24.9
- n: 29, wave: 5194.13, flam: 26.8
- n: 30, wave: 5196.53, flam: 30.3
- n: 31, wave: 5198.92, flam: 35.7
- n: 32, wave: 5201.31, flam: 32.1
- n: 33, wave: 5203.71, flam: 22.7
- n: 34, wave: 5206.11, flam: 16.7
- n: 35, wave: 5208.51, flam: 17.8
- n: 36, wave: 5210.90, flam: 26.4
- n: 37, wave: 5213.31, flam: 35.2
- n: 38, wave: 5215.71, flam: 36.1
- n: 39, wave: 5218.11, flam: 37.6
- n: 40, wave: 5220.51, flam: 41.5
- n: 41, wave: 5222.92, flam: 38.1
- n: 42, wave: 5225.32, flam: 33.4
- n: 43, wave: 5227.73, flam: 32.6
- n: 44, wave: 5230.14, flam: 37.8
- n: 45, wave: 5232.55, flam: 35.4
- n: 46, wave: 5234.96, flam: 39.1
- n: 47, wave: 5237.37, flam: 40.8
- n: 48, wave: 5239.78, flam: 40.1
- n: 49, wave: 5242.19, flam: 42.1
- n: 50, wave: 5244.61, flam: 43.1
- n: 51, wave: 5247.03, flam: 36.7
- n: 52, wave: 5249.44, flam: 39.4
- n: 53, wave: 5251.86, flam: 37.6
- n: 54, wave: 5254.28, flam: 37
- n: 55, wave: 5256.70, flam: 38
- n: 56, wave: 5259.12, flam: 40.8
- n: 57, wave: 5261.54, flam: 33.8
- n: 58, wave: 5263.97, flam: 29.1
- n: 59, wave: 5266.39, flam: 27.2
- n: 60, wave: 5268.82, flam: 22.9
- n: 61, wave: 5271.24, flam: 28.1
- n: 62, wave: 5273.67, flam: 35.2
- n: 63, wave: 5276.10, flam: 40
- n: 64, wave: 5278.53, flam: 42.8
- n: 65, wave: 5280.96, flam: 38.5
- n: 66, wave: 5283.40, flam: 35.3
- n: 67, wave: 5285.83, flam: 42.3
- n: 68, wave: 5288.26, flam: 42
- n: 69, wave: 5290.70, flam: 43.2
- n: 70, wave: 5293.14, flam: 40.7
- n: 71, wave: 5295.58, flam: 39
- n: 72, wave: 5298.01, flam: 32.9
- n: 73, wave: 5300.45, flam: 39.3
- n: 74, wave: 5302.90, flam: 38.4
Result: 0.93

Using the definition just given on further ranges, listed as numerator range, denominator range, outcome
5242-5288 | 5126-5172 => 1.40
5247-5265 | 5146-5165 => 1.32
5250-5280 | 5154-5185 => 1.56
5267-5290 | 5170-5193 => 1.71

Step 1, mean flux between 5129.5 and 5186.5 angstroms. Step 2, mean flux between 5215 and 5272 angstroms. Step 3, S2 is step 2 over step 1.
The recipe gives 1.49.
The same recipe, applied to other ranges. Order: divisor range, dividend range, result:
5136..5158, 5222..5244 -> 1.37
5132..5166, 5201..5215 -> 0.91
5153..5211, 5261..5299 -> 1.50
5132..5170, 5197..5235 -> 1.21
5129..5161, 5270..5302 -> 1.39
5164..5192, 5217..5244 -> 1.85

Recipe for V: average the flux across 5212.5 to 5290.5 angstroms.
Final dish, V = 37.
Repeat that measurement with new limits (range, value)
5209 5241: 36.1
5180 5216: 25.7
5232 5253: 39.5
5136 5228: 26.9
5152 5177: 23.4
